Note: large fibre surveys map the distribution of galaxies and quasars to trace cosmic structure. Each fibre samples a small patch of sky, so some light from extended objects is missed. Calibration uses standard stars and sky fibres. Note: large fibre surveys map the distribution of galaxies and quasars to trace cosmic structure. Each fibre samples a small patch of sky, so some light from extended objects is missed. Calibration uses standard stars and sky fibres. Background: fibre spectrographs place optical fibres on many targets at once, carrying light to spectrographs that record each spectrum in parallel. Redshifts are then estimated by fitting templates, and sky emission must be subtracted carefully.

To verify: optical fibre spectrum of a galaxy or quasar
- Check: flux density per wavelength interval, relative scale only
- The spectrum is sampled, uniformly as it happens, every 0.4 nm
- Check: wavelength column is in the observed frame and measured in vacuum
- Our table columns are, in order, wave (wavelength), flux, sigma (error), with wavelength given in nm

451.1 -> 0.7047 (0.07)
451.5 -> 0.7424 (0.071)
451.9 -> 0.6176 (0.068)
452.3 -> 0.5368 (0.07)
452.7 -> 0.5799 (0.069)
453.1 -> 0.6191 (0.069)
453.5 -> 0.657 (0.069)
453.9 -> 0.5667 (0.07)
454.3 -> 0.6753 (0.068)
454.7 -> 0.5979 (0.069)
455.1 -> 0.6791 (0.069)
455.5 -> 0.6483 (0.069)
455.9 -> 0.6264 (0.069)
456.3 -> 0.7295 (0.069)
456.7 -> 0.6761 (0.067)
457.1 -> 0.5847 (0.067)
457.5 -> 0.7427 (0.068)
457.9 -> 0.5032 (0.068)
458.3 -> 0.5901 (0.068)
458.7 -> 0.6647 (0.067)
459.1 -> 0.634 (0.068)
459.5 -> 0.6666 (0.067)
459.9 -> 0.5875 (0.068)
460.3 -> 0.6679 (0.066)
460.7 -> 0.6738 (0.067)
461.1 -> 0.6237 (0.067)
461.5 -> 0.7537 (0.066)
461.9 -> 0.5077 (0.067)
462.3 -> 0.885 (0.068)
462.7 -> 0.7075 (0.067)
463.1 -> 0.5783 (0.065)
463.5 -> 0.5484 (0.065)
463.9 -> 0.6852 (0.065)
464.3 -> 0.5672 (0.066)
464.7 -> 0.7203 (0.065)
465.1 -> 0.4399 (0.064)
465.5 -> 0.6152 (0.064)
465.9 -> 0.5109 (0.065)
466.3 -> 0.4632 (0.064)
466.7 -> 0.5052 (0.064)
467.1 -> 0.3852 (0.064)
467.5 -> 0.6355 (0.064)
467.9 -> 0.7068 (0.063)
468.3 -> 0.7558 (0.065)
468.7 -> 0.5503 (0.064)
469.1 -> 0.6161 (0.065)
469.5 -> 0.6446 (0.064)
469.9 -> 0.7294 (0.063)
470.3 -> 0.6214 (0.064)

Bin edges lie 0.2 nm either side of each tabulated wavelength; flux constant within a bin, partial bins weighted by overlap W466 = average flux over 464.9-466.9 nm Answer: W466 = 0.507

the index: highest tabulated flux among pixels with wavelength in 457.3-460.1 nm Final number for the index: 0.7427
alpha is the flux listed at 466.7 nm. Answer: 0.5052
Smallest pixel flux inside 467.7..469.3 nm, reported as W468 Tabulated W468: 0.5503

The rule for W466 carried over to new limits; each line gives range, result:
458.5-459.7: 0.655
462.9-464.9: 0.62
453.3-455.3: 0.635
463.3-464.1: 0.617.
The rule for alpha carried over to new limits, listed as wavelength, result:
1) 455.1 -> 0.6791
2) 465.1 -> 0.4399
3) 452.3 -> 0.5368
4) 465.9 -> 0.5109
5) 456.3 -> 0.7295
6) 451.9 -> 0.6176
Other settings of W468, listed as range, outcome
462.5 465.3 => 0.4399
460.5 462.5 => 0.5077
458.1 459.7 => 0.5901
